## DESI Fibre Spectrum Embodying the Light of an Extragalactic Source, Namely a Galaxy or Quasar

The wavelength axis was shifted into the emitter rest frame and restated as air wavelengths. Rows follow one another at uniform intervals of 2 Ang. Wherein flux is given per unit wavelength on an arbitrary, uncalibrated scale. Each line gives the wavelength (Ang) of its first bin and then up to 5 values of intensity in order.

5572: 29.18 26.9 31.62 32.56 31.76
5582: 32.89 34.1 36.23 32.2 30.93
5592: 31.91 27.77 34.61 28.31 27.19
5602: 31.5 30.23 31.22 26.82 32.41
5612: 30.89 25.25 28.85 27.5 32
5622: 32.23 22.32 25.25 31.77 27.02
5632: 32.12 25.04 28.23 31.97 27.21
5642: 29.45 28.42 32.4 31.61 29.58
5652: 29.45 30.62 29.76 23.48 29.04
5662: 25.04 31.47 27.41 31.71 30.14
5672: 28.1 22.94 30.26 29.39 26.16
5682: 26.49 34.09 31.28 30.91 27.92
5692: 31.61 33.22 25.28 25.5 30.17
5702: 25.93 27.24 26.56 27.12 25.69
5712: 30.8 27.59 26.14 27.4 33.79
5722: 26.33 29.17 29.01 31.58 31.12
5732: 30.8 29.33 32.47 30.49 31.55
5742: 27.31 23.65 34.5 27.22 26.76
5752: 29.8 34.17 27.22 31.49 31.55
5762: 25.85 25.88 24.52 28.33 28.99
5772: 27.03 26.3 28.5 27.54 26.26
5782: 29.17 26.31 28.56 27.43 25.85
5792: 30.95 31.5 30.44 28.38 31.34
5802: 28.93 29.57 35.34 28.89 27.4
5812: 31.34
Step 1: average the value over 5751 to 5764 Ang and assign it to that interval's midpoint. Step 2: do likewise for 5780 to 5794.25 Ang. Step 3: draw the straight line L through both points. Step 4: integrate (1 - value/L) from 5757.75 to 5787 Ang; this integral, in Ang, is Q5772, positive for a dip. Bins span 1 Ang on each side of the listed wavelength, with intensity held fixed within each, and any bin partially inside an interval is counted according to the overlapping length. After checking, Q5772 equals 1.31 Ang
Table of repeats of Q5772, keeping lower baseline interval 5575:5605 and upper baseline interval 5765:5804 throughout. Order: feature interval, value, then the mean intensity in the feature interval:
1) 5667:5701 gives 1.0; 29.1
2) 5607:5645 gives 2.8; 28.7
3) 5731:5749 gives -0.4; 29.7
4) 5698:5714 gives 1.1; 27.5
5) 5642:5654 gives 0.1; 30.2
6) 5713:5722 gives 0.3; 28.5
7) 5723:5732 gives -0.3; 30.3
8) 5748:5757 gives -0.1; 29.2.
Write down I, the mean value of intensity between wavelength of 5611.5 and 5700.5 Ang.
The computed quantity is 28.9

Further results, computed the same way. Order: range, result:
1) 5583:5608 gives 31.2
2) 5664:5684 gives 28.5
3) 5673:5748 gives 28.9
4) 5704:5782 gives 28.7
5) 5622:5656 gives 29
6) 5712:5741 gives 29.8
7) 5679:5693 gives 29.8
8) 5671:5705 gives 28.6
